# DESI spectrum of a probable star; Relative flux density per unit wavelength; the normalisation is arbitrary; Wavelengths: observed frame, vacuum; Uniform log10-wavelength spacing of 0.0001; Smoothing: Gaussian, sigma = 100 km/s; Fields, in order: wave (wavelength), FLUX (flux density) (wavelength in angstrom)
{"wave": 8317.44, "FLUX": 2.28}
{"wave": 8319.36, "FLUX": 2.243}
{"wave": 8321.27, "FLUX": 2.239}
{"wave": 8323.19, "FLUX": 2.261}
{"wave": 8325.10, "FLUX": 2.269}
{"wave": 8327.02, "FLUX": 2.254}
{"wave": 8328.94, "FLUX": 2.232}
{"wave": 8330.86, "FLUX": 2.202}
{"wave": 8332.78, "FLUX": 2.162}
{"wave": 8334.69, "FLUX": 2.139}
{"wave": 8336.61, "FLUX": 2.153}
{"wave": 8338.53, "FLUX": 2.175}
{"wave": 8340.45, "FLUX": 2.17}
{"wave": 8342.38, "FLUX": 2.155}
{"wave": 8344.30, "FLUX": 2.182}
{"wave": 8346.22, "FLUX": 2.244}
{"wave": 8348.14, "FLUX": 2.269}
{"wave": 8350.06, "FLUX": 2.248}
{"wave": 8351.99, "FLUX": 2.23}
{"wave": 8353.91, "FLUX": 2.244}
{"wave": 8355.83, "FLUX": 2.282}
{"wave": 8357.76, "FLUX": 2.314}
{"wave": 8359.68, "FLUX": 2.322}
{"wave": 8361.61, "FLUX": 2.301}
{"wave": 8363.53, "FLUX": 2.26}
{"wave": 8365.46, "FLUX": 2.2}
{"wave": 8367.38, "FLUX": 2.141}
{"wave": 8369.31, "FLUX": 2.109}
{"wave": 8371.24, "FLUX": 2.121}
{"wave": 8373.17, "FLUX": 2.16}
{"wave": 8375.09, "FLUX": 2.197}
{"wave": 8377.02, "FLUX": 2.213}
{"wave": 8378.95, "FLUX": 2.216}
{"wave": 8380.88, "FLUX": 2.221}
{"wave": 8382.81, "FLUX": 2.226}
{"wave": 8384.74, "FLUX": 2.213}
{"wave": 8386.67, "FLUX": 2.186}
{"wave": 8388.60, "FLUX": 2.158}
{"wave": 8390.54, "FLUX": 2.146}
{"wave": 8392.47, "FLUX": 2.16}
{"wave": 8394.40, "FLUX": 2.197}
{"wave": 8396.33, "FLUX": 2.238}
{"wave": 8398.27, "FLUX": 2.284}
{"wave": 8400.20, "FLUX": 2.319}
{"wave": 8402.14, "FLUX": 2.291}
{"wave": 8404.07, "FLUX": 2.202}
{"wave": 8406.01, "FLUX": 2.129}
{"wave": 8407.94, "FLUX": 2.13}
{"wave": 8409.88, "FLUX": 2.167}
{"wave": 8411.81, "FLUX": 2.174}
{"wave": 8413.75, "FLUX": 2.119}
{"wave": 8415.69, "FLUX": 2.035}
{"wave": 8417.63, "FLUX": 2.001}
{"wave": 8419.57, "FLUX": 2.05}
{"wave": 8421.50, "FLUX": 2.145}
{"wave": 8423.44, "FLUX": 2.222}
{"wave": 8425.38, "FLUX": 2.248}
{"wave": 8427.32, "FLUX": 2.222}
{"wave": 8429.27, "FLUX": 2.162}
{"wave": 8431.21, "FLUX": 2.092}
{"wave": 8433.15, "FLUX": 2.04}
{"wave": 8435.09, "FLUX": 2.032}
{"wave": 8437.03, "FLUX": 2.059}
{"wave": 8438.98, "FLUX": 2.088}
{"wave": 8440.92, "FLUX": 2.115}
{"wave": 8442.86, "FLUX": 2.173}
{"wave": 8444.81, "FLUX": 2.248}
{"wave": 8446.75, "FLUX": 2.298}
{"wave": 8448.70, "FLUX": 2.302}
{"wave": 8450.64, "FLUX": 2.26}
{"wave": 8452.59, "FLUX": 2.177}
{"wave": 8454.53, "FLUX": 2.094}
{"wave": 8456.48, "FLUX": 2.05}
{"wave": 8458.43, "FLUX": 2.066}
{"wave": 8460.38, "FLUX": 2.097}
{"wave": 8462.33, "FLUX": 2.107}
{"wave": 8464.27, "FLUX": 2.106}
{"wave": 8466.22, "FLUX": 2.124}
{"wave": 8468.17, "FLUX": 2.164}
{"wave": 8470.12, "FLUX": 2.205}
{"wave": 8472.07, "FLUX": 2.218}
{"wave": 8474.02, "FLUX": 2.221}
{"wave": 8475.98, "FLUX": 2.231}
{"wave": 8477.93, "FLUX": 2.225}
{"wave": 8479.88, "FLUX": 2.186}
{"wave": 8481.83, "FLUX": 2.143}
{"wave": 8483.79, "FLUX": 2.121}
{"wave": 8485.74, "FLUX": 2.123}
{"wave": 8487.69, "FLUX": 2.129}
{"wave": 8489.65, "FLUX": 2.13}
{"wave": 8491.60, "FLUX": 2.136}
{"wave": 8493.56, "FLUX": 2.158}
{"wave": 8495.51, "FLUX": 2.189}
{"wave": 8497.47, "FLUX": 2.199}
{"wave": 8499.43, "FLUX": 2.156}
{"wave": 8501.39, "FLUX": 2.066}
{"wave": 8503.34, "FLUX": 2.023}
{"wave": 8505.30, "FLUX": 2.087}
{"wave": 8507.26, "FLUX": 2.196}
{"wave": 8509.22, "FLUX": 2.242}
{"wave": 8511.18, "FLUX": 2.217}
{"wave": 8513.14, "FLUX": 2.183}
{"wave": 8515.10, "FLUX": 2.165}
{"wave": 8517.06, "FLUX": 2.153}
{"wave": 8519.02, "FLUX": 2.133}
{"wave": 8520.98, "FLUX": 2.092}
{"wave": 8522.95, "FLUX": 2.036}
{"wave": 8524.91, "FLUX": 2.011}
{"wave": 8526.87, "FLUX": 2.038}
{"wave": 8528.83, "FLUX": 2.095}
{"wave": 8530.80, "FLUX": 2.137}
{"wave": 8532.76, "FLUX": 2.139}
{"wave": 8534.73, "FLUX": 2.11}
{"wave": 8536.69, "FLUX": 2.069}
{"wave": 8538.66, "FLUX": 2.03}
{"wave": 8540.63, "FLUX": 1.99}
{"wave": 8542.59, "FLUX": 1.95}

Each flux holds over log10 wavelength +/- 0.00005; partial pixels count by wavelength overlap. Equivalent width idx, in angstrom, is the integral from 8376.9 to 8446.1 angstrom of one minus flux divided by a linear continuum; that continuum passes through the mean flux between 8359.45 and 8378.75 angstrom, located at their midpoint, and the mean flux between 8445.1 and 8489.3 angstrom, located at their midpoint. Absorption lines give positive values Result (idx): 0.6 angstrom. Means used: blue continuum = 2.2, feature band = 2.16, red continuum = 2.17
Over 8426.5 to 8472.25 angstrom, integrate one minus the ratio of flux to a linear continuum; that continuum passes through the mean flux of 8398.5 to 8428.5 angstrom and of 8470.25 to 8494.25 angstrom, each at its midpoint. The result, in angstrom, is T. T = 0.5 angstrom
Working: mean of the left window 2.17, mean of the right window 2.17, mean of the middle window 2.14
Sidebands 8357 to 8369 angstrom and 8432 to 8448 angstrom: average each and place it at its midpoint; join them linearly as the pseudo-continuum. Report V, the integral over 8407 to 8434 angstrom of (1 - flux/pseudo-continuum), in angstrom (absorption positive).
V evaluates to 0.4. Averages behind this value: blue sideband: 2.25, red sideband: 2.13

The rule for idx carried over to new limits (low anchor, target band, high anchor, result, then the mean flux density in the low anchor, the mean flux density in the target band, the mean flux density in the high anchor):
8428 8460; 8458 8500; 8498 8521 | -0.3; 2.14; 2.16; 2.15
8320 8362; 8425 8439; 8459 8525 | 0.4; 2.23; 2.11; 2.15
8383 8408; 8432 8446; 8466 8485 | 0.5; 2.21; 2.11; 2.19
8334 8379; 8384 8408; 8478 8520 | -0.1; 2.21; 2.21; 2.15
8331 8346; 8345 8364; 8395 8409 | -0.8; 2.17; 2.27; 2.23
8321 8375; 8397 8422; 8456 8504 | 0.3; 2.22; 2.16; 2.14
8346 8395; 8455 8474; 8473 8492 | 0.4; 2.21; 2.13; 2.17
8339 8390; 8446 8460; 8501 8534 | -0.1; 2.21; 2.17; 2.12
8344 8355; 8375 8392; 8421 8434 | 0.1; 2.24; 2.2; 2.16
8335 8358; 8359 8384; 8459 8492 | 0.0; 2.22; 2.21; 2.16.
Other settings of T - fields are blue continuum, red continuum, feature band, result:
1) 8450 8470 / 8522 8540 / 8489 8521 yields -0.9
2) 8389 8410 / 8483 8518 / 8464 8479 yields -0.2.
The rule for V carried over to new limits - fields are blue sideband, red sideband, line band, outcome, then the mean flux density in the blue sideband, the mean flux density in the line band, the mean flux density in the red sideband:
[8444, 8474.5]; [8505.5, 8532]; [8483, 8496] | 0.06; 2.17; 2.14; 2.13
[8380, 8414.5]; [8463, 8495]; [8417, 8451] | 0.47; 2.2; 2.15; 2.16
